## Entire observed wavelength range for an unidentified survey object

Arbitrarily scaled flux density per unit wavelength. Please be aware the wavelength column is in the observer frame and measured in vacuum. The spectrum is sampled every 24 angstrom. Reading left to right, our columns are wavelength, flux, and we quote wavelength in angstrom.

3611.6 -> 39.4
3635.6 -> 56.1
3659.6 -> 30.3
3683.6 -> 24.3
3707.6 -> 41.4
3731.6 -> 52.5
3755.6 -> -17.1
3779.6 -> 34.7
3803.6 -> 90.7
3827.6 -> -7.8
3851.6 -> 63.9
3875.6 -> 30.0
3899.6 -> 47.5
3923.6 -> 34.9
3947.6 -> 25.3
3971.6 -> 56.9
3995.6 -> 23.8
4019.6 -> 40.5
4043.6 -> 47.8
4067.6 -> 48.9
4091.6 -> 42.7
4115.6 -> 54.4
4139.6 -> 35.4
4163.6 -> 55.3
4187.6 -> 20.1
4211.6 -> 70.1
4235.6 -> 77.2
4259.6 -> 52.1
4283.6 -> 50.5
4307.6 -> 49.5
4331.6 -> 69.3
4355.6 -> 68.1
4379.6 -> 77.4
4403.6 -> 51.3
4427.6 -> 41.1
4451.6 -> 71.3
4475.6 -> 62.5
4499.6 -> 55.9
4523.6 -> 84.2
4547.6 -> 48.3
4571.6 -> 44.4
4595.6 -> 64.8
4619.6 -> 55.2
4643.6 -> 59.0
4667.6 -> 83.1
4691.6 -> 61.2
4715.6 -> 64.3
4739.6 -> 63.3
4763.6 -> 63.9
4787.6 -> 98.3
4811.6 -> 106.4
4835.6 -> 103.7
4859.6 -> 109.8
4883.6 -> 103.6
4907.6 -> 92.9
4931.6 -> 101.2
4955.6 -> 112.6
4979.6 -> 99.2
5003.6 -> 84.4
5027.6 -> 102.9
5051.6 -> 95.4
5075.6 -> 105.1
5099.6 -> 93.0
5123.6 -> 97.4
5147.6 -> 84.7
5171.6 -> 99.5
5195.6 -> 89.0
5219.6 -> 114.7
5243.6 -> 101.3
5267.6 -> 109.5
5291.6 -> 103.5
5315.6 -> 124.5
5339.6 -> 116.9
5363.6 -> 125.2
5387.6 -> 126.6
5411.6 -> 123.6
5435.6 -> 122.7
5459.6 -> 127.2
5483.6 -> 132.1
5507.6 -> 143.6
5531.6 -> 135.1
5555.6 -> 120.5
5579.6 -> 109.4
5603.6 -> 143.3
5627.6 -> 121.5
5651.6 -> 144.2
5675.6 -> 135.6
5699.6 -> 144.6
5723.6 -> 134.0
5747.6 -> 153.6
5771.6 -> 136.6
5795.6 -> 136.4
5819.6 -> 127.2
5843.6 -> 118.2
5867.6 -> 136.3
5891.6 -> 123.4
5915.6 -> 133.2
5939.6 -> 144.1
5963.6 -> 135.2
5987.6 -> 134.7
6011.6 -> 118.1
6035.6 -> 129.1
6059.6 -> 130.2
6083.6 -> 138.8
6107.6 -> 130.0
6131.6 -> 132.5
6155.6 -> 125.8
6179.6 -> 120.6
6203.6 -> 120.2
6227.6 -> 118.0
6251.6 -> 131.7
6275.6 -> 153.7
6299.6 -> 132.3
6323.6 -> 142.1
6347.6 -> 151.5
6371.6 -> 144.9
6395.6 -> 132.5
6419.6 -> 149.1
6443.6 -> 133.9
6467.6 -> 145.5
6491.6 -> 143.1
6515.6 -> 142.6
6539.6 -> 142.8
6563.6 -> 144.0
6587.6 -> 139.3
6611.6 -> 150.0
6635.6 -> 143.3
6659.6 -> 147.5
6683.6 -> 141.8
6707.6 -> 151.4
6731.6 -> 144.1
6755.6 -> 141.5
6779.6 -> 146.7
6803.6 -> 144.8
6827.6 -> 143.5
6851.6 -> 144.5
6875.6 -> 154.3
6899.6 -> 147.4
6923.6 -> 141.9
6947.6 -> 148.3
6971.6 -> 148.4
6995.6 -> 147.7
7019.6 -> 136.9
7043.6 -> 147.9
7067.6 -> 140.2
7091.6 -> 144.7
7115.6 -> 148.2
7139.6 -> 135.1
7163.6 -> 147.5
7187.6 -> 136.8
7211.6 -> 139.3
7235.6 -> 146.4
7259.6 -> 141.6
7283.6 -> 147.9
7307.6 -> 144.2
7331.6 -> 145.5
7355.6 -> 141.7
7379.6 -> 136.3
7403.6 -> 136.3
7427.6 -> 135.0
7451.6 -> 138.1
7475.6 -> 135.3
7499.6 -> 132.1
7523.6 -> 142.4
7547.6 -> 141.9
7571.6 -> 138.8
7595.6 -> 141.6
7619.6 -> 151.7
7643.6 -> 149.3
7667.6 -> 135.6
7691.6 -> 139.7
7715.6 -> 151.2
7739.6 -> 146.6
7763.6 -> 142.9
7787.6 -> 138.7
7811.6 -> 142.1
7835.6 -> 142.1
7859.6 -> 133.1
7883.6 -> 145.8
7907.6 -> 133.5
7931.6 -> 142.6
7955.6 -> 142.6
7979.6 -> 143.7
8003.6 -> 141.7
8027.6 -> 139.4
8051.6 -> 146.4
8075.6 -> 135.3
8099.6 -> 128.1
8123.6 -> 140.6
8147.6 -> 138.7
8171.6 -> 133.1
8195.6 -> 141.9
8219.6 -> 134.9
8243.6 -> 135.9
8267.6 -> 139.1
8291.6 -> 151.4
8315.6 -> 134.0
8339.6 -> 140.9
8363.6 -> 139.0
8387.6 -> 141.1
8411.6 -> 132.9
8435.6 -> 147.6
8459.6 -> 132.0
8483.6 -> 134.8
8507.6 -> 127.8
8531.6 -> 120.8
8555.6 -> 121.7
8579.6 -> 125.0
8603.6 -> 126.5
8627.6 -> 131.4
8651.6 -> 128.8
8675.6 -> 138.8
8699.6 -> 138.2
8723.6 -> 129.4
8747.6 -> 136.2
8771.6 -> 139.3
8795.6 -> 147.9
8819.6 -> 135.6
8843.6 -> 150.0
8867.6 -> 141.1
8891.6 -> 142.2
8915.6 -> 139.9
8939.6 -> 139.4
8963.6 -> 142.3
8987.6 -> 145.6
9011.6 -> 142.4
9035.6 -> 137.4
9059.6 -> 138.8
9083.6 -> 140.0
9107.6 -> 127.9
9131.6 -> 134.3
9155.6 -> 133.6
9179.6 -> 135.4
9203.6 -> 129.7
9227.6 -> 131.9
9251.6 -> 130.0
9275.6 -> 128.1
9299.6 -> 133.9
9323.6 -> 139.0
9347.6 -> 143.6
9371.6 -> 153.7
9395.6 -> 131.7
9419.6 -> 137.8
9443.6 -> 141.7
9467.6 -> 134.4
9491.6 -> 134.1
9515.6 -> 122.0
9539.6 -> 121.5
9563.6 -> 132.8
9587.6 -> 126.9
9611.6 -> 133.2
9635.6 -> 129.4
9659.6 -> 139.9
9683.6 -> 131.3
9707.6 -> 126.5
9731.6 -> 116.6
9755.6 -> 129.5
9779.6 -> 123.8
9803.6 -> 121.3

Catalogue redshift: 0.20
